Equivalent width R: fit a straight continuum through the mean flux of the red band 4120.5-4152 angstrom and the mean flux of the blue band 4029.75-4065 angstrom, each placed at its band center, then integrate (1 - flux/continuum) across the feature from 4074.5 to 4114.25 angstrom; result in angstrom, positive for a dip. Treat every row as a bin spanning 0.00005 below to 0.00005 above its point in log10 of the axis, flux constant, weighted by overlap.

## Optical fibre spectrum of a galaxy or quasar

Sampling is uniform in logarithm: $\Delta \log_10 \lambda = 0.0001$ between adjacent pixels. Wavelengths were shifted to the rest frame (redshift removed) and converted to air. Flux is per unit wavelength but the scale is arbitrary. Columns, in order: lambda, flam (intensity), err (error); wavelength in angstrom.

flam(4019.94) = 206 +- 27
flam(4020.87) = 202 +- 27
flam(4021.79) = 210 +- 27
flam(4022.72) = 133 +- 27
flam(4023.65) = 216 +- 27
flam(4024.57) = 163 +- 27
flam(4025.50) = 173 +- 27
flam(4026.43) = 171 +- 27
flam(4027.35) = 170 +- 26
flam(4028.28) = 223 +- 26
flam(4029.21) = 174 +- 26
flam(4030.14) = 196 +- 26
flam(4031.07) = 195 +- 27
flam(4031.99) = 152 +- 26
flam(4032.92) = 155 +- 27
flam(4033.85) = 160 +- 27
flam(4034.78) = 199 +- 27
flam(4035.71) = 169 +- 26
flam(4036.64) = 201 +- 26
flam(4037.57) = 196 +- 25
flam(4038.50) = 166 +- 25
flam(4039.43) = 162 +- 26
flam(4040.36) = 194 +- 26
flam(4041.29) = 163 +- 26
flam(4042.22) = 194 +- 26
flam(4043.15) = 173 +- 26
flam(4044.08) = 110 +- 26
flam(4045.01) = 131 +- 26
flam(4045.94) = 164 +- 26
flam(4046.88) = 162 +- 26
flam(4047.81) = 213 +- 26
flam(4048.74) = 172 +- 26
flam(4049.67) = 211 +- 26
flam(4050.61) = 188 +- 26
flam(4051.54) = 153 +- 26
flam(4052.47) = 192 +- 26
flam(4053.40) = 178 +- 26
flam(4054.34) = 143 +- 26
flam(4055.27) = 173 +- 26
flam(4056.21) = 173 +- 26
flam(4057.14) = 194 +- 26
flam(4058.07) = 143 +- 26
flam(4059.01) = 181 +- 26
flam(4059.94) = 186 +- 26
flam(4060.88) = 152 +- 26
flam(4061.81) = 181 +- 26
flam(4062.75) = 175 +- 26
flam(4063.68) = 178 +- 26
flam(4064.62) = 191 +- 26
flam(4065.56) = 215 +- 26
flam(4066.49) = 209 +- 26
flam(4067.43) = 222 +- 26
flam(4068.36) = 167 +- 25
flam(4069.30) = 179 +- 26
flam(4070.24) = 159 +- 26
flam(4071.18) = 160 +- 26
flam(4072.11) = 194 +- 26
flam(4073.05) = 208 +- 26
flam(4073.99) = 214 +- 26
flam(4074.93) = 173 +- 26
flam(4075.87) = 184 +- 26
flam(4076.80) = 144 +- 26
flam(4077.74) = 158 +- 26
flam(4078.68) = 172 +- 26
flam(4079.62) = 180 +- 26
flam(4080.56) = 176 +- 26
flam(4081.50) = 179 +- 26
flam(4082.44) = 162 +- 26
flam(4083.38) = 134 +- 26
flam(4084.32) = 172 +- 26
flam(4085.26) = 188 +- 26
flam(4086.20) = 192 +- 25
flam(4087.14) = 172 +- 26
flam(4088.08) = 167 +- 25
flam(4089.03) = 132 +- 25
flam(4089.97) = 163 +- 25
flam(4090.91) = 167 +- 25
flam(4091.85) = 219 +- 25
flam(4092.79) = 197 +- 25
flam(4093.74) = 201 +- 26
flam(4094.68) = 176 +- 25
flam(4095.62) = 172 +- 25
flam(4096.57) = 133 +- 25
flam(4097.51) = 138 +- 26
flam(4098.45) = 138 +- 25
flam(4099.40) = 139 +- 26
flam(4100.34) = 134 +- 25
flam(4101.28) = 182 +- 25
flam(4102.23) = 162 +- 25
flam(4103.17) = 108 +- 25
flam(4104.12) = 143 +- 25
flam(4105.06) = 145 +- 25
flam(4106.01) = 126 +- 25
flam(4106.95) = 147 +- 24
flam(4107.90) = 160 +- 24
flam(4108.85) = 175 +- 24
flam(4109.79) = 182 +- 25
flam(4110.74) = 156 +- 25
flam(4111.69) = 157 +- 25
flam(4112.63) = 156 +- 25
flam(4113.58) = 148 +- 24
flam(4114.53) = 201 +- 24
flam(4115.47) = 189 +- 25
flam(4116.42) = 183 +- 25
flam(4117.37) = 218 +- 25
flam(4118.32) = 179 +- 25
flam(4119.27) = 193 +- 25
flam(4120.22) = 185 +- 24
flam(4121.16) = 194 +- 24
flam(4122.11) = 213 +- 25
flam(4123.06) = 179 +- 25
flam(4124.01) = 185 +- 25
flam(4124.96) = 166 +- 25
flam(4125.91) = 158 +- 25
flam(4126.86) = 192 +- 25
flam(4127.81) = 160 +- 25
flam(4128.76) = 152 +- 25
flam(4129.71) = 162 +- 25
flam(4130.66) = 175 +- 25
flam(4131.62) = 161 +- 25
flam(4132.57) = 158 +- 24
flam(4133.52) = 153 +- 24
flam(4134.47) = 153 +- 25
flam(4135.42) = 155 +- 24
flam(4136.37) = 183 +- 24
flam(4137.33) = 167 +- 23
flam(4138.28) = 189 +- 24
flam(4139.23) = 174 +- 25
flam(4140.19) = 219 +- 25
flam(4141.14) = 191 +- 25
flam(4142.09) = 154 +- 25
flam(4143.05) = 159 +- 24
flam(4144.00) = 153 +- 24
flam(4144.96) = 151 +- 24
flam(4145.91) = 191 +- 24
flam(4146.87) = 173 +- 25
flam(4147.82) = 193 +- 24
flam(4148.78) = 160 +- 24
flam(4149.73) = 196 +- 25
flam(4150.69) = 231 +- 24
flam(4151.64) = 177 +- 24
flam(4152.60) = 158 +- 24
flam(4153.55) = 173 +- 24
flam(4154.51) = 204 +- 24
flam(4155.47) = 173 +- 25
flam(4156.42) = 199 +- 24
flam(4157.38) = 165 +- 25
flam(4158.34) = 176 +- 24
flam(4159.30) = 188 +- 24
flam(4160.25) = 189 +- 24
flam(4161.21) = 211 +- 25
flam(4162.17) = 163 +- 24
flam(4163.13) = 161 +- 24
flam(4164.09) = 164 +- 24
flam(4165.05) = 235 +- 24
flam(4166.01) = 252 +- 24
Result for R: 2.82 angstrom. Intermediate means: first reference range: 174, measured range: 162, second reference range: 175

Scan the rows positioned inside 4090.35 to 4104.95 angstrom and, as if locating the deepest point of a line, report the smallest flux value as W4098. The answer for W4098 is 108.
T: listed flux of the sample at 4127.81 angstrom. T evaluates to 160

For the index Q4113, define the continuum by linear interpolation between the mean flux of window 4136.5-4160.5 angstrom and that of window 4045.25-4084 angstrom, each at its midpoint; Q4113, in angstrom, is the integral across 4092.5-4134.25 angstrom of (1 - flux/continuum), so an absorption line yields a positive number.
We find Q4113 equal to 2.9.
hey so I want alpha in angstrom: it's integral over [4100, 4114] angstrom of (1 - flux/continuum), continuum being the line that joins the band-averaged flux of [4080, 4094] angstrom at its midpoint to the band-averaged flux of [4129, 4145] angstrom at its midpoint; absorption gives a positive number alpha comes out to 1.6 angstrom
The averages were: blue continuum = 174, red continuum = 168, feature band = 152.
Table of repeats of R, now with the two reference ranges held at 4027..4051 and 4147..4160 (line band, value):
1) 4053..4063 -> 0.4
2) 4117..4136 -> 0.8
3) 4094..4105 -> 1.9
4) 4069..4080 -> 0.1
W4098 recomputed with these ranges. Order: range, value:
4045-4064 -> 131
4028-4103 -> 110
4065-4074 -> 159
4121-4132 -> 152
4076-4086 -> 134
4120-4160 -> 151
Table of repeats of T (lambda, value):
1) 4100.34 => 134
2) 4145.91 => 191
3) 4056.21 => 173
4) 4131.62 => 161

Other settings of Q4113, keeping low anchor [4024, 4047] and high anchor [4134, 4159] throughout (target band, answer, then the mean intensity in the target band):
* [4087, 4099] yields 0.57 angstrom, 167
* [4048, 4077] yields -1.15 angstrom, 181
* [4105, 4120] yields 0.48 angstrom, 171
